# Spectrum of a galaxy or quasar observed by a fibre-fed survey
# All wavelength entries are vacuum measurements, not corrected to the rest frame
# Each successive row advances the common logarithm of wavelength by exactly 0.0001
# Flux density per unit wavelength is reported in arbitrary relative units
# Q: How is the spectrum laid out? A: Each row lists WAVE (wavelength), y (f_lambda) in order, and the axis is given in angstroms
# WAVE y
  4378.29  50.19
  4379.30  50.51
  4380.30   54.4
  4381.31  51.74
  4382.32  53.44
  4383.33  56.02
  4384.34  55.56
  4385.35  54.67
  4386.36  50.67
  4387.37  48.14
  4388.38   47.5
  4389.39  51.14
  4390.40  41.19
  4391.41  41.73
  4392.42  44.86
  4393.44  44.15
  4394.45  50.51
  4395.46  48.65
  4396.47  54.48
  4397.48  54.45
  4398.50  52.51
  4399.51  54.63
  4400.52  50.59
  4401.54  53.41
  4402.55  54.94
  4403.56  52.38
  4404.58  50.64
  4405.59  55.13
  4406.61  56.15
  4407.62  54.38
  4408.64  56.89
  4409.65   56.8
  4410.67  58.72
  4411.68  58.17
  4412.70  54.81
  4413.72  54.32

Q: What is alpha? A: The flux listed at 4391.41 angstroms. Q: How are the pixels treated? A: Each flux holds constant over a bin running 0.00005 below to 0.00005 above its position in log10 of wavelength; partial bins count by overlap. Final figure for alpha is 41.73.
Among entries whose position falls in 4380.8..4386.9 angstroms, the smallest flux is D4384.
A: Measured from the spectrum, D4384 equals 50.67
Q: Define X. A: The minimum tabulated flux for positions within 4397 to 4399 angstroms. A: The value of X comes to 52.51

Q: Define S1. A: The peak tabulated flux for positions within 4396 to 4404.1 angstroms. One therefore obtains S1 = 54.94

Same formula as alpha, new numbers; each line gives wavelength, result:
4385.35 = 54.67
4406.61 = 56.15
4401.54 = 53.41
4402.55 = 54.94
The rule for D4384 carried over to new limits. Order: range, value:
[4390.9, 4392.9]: 41.73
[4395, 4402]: 48.65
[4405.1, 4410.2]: 54.38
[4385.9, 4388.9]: 47.5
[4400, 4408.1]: 50.59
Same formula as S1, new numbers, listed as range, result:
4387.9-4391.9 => 51.14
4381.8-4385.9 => 56.02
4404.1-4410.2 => 56.89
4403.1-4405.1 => 52.38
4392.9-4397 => 54.48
